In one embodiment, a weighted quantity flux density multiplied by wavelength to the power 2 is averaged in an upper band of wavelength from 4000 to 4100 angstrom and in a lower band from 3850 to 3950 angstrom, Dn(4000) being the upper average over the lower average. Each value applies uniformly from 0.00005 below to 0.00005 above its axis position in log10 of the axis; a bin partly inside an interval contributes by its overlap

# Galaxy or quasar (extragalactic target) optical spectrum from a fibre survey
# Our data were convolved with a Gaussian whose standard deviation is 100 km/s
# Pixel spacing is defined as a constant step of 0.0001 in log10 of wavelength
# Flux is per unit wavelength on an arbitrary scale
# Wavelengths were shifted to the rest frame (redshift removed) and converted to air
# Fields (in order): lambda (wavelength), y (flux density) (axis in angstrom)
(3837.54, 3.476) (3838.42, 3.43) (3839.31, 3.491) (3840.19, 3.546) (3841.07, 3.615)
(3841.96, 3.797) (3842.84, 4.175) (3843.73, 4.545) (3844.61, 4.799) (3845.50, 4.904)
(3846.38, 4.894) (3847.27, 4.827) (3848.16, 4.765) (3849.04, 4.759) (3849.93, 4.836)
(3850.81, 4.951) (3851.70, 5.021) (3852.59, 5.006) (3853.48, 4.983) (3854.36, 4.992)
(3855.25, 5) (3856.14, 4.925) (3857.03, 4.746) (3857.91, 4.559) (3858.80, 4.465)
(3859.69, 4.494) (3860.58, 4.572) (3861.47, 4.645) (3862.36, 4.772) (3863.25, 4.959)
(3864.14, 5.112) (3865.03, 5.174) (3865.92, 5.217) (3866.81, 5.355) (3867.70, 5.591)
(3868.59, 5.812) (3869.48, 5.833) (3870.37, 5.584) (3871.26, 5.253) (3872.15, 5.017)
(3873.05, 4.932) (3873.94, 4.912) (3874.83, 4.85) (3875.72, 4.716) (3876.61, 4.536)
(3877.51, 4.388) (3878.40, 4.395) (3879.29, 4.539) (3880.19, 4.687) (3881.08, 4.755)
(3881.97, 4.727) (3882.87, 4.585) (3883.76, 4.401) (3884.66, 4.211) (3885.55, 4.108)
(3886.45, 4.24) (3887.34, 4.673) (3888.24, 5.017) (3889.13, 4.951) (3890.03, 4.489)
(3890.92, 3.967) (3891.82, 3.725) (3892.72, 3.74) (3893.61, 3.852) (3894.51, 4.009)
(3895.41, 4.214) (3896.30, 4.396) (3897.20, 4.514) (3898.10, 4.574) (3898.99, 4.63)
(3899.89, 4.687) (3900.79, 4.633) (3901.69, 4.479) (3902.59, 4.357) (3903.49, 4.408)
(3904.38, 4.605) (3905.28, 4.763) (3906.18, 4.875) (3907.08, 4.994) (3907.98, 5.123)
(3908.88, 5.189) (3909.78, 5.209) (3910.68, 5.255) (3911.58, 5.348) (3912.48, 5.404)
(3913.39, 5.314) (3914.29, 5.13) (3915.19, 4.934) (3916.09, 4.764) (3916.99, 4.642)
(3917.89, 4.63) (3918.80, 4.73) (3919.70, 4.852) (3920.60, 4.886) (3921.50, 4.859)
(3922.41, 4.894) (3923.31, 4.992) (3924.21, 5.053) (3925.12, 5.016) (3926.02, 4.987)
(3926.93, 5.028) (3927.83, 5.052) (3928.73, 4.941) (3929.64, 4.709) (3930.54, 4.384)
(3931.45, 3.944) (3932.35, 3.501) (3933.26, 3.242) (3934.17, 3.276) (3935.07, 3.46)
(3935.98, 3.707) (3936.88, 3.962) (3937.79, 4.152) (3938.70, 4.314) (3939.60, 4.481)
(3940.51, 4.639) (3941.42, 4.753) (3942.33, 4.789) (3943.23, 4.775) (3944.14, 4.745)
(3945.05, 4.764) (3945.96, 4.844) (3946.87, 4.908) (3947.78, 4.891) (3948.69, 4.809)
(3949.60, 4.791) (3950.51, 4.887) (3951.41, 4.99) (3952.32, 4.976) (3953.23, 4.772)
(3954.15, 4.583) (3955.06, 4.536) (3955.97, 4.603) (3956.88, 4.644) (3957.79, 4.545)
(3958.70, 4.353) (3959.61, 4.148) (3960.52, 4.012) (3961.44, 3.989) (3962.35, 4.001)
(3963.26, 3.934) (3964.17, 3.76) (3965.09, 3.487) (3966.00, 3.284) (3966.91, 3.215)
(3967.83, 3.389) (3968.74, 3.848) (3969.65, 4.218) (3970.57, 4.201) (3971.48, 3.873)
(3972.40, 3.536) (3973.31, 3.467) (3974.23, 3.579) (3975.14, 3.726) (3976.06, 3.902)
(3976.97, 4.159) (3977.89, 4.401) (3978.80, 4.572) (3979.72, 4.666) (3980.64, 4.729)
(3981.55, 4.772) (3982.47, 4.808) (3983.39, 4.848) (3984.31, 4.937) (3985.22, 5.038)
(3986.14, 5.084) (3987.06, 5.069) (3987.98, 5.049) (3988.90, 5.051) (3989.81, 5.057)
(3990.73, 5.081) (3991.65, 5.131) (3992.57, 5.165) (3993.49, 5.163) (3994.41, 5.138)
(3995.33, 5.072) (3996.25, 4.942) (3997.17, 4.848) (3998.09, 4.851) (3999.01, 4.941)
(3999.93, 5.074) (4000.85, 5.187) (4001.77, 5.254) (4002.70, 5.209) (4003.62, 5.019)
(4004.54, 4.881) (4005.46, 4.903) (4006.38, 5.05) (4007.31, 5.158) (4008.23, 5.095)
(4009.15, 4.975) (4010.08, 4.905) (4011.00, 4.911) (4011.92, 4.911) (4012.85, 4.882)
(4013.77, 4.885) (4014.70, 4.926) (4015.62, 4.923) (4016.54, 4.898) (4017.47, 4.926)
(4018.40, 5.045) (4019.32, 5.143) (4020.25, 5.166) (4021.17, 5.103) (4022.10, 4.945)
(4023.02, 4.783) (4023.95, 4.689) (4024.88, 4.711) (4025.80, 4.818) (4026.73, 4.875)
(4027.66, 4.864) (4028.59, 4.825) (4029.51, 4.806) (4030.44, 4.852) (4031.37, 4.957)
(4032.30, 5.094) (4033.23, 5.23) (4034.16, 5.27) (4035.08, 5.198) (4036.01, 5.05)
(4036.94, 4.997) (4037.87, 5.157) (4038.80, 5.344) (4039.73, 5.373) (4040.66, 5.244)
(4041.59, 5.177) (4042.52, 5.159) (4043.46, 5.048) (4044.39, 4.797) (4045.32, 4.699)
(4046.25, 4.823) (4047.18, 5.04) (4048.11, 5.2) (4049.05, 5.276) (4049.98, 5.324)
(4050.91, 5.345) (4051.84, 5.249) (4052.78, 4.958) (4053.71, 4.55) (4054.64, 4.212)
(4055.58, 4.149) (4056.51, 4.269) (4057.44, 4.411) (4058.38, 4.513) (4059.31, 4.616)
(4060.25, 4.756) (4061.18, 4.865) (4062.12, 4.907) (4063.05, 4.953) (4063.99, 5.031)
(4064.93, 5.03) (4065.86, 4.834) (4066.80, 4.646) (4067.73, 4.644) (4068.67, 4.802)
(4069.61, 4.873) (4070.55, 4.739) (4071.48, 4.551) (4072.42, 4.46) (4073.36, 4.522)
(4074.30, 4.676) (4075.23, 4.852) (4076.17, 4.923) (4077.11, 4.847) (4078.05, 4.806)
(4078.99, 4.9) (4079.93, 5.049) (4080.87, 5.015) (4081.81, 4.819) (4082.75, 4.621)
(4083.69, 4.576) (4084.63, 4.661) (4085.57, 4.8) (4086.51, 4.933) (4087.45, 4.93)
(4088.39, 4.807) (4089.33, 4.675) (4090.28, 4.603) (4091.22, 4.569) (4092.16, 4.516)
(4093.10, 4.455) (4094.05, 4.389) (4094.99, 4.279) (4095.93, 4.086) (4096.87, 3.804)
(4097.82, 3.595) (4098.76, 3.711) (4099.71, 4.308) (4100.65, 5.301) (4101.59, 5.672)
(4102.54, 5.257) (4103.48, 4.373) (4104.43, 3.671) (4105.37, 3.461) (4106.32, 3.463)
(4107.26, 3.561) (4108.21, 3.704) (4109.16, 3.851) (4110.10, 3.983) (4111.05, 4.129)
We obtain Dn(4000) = 1.1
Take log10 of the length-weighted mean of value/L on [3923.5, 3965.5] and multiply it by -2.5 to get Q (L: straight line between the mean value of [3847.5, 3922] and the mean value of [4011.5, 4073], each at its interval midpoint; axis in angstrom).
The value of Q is 0.09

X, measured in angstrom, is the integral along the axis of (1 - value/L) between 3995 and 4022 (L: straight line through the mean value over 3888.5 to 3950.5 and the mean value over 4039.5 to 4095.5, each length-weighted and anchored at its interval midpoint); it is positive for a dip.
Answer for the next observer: -1.63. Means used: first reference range 4.61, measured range 5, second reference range 4.79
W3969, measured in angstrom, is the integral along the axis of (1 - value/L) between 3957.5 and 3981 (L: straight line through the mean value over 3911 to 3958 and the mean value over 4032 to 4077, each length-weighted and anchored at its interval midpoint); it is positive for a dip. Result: 3.82 angstrom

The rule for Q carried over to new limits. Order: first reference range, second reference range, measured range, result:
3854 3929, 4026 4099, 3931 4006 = 0.07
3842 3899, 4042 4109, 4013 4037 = -0.07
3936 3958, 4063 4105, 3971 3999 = 0.00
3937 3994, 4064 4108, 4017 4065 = -0.09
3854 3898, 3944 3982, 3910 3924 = -0.11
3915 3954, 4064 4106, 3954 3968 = 0.14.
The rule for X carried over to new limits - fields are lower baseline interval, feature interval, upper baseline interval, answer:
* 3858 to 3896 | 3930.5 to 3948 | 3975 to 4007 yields 2.0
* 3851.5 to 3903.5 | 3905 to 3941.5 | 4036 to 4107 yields 0.3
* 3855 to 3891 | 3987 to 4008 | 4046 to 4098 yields -1.3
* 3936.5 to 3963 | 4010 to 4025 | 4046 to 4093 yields -0.8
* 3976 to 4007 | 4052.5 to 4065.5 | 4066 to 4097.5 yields 0.2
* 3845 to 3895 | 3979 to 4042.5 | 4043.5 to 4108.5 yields -4.4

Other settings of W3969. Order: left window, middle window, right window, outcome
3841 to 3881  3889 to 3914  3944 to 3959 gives 0.90 angstrom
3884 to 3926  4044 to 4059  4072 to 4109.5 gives -0.89 angstrom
